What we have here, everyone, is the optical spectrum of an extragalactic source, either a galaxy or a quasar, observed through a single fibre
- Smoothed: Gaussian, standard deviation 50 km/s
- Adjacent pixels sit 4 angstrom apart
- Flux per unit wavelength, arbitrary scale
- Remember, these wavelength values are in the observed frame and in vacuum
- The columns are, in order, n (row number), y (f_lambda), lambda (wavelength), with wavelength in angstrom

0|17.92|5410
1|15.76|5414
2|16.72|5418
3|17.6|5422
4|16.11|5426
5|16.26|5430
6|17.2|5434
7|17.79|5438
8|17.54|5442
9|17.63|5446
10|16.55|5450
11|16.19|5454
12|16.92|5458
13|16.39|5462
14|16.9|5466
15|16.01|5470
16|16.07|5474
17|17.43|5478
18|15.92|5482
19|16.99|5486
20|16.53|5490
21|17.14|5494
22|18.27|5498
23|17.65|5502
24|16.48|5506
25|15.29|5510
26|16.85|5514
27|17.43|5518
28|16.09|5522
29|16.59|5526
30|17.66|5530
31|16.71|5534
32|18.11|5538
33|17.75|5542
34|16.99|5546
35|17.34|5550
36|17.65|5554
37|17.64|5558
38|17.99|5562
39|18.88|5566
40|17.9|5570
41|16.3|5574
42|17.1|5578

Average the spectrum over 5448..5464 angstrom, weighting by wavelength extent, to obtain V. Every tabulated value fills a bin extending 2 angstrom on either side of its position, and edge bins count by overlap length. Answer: 16.5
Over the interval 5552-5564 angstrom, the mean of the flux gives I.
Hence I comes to 17.8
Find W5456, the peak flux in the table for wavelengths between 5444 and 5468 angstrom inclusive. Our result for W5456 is 17.63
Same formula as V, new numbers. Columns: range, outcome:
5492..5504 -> 17.7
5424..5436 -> 16.5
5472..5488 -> 16.6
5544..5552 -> 17.2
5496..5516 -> 16.9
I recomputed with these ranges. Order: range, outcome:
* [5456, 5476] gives 16.5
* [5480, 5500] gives 17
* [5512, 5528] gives 16.7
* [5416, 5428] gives 16.8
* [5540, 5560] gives 17.5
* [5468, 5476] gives 16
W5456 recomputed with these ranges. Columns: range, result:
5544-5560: 17.65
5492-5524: 18.27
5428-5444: 17.79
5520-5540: 18.11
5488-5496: 17.14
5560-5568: 18.88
